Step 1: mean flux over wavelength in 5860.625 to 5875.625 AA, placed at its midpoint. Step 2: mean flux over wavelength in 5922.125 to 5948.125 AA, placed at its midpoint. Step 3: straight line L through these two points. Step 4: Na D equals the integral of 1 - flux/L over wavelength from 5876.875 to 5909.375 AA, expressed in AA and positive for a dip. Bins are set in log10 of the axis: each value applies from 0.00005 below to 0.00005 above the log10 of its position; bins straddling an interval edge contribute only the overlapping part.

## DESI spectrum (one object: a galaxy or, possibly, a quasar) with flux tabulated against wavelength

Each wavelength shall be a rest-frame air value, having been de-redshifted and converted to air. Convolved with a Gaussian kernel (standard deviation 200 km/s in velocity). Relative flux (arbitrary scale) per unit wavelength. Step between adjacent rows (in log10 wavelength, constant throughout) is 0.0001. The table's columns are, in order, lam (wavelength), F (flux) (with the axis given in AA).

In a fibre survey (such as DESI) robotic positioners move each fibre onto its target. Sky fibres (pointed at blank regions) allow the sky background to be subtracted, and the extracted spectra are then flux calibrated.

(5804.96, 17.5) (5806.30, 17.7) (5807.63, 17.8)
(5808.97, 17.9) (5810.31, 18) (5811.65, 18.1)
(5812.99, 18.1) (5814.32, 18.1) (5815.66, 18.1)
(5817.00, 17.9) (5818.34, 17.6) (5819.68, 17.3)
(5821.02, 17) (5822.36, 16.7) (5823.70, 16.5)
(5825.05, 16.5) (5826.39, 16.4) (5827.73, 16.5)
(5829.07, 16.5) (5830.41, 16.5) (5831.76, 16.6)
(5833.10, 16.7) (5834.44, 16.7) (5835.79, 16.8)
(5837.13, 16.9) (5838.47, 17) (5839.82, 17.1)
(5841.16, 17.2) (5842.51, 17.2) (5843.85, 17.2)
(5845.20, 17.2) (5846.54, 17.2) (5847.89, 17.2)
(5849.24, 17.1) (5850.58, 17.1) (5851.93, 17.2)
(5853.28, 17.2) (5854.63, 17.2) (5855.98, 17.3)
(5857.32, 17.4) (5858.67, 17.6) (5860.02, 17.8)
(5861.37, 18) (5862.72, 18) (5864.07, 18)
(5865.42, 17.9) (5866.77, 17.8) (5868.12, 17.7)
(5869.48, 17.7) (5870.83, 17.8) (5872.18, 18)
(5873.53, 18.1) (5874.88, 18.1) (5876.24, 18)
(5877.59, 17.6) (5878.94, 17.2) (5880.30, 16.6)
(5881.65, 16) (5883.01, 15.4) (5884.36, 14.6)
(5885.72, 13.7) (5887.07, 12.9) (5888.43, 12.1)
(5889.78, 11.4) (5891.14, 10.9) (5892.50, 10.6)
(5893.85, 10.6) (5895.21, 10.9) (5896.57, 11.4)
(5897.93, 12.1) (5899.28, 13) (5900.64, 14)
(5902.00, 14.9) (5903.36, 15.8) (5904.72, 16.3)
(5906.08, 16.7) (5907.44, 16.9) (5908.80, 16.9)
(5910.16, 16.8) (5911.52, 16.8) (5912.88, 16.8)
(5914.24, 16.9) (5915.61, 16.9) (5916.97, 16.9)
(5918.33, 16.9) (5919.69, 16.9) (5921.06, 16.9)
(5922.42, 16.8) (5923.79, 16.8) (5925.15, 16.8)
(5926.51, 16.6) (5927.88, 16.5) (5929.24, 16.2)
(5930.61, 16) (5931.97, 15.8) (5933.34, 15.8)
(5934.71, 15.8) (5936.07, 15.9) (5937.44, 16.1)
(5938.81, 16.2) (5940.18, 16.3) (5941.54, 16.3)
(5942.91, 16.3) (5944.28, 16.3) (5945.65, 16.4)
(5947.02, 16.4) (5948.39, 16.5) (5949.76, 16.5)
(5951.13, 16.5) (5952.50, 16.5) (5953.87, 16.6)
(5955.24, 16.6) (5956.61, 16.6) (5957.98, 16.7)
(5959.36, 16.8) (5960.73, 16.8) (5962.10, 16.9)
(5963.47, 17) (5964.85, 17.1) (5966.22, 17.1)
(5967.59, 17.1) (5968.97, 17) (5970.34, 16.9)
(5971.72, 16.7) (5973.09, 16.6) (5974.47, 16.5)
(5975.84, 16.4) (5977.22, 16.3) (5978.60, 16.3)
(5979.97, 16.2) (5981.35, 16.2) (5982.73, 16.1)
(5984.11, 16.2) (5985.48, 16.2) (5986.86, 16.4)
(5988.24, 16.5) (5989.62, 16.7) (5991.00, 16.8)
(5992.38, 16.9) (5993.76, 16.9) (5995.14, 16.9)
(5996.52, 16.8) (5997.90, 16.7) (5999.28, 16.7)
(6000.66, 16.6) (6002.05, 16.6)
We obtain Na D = 6.0 AA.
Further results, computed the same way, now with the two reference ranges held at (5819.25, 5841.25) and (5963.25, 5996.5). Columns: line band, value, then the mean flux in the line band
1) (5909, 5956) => 0.5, 16.5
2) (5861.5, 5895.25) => 2.2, 15.6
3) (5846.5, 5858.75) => -0.4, 17.2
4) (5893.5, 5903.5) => 2.4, 12.7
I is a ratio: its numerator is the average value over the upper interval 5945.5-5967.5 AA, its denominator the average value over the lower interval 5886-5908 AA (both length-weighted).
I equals 1.27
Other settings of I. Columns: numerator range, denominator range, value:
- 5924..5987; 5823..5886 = 0.96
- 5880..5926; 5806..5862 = 0.86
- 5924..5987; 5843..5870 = 0.94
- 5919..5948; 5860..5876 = 0.91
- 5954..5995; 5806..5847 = 0.97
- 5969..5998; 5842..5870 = 0.95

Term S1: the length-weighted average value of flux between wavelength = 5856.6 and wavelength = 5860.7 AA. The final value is 17.6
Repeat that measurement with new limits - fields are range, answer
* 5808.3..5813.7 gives 18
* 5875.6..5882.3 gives 17.1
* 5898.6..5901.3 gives 13.5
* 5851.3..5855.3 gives 17.2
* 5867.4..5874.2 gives 17.9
